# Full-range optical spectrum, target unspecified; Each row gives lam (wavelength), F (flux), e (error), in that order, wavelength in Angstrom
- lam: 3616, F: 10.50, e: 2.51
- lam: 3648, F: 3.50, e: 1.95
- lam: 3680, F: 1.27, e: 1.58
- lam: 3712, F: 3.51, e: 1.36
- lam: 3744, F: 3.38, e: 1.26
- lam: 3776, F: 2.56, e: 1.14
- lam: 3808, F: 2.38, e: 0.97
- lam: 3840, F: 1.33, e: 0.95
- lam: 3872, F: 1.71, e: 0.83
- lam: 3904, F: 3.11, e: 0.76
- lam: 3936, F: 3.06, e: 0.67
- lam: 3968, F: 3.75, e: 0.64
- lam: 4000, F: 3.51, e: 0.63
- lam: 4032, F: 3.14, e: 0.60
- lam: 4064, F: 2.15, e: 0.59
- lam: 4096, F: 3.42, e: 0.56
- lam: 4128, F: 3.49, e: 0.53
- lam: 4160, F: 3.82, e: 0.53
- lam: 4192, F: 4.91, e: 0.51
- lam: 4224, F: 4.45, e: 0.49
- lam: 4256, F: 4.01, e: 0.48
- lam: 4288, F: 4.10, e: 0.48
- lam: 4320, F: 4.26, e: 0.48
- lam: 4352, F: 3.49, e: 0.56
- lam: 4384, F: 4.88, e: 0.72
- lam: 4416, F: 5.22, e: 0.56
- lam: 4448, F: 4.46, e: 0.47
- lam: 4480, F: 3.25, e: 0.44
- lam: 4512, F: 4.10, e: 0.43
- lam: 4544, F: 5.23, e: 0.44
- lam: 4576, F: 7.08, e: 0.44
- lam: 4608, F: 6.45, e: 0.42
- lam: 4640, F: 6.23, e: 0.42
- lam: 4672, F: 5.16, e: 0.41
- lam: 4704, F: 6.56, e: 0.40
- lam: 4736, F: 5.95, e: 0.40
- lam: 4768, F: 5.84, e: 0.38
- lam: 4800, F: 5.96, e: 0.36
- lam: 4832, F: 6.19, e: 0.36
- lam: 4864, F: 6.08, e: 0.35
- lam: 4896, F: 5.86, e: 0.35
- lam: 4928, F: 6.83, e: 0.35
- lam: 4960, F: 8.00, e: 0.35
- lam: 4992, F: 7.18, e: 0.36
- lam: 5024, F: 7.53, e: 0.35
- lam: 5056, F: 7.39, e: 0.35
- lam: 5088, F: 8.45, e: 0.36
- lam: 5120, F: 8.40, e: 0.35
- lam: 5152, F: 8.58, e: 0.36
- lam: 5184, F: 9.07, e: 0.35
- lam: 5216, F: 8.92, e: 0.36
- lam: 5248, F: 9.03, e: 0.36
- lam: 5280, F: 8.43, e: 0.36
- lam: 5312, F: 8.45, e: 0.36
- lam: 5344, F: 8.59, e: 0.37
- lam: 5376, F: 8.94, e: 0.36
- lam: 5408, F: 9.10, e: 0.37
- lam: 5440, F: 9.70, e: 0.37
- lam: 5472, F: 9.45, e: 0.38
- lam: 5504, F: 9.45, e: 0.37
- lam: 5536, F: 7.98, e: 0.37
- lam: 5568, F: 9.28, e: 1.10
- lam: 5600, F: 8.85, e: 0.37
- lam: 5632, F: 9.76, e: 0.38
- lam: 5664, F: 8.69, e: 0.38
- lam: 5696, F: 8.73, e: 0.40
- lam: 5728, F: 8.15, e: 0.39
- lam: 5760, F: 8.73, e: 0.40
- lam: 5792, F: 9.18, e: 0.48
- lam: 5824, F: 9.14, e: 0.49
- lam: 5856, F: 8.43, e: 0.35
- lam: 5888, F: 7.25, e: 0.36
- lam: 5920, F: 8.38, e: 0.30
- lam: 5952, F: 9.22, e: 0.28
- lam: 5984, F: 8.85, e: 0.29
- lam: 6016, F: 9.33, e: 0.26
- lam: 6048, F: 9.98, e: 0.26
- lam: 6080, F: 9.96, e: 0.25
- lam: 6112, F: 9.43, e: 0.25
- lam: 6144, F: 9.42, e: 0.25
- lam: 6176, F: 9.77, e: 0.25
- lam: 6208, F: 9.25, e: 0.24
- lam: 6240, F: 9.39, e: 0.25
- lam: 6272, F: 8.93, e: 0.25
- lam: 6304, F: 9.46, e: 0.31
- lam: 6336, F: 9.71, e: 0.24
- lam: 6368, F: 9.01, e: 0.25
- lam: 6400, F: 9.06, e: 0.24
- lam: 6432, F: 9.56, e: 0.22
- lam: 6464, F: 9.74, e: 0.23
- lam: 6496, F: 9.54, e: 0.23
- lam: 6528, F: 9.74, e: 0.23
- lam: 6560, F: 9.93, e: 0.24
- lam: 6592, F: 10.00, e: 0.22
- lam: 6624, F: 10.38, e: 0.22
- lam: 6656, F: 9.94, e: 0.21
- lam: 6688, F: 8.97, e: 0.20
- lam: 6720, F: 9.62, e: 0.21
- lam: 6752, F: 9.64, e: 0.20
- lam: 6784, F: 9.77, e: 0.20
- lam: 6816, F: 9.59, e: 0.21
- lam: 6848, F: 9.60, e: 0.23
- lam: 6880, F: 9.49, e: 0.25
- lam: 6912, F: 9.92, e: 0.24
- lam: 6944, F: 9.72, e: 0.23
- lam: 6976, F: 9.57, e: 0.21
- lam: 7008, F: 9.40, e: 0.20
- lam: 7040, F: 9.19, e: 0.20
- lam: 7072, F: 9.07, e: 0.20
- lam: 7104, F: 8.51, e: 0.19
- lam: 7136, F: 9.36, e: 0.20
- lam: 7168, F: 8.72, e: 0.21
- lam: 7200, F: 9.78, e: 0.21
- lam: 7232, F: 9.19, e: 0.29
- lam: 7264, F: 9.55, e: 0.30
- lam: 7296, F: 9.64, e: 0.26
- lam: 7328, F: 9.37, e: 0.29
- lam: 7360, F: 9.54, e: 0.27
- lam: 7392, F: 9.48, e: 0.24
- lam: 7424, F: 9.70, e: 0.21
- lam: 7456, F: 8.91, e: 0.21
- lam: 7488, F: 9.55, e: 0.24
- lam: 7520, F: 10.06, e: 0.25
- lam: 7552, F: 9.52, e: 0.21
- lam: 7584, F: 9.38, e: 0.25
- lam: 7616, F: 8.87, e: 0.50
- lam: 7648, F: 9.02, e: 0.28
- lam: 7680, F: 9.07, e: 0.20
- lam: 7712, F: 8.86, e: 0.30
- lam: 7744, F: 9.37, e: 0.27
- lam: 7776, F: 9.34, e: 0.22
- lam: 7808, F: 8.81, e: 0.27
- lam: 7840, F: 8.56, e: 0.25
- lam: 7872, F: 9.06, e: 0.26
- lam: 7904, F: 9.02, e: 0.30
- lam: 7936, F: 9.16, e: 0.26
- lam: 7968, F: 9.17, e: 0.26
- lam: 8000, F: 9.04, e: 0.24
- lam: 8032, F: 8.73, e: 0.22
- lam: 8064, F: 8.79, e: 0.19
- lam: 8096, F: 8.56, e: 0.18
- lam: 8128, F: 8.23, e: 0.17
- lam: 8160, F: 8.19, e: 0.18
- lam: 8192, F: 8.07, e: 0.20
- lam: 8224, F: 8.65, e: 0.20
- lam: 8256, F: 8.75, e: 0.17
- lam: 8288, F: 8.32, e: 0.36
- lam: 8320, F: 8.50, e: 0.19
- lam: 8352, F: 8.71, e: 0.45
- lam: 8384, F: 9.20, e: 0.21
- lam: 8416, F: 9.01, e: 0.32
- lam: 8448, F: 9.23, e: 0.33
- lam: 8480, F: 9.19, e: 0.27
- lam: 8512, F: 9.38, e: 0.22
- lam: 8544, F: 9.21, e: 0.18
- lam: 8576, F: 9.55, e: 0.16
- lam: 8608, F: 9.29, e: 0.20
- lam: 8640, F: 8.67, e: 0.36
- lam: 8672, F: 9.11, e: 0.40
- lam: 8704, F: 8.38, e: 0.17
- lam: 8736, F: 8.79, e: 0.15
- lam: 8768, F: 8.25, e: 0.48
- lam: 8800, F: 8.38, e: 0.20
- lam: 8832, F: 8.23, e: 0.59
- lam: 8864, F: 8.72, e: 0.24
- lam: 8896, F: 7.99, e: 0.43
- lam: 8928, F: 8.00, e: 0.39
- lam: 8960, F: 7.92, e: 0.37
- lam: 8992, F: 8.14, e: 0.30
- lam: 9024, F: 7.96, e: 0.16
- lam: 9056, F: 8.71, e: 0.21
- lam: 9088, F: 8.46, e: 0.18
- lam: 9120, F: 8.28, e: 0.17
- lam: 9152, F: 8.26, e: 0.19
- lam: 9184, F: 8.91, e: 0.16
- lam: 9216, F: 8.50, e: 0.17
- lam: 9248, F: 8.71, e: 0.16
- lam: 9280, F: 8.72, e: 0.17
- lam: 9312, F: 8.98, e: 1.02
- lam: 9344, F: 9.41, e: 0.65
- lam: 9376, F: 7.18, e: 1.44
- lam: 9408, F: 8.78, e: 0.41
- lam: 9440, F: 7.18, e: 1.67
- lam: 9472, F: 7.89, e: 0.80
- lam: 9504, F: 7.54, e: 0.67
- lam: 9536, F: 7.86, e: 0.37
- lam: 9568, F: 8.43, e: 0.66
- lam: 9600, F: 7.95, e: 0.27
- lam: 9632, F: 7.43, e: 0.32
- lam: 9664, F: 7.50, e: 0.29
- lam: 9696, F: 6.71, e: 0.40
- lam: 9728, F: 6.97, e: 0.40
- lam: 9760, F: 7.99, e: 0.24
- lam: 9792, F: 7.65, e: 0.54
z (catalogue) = 0.14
